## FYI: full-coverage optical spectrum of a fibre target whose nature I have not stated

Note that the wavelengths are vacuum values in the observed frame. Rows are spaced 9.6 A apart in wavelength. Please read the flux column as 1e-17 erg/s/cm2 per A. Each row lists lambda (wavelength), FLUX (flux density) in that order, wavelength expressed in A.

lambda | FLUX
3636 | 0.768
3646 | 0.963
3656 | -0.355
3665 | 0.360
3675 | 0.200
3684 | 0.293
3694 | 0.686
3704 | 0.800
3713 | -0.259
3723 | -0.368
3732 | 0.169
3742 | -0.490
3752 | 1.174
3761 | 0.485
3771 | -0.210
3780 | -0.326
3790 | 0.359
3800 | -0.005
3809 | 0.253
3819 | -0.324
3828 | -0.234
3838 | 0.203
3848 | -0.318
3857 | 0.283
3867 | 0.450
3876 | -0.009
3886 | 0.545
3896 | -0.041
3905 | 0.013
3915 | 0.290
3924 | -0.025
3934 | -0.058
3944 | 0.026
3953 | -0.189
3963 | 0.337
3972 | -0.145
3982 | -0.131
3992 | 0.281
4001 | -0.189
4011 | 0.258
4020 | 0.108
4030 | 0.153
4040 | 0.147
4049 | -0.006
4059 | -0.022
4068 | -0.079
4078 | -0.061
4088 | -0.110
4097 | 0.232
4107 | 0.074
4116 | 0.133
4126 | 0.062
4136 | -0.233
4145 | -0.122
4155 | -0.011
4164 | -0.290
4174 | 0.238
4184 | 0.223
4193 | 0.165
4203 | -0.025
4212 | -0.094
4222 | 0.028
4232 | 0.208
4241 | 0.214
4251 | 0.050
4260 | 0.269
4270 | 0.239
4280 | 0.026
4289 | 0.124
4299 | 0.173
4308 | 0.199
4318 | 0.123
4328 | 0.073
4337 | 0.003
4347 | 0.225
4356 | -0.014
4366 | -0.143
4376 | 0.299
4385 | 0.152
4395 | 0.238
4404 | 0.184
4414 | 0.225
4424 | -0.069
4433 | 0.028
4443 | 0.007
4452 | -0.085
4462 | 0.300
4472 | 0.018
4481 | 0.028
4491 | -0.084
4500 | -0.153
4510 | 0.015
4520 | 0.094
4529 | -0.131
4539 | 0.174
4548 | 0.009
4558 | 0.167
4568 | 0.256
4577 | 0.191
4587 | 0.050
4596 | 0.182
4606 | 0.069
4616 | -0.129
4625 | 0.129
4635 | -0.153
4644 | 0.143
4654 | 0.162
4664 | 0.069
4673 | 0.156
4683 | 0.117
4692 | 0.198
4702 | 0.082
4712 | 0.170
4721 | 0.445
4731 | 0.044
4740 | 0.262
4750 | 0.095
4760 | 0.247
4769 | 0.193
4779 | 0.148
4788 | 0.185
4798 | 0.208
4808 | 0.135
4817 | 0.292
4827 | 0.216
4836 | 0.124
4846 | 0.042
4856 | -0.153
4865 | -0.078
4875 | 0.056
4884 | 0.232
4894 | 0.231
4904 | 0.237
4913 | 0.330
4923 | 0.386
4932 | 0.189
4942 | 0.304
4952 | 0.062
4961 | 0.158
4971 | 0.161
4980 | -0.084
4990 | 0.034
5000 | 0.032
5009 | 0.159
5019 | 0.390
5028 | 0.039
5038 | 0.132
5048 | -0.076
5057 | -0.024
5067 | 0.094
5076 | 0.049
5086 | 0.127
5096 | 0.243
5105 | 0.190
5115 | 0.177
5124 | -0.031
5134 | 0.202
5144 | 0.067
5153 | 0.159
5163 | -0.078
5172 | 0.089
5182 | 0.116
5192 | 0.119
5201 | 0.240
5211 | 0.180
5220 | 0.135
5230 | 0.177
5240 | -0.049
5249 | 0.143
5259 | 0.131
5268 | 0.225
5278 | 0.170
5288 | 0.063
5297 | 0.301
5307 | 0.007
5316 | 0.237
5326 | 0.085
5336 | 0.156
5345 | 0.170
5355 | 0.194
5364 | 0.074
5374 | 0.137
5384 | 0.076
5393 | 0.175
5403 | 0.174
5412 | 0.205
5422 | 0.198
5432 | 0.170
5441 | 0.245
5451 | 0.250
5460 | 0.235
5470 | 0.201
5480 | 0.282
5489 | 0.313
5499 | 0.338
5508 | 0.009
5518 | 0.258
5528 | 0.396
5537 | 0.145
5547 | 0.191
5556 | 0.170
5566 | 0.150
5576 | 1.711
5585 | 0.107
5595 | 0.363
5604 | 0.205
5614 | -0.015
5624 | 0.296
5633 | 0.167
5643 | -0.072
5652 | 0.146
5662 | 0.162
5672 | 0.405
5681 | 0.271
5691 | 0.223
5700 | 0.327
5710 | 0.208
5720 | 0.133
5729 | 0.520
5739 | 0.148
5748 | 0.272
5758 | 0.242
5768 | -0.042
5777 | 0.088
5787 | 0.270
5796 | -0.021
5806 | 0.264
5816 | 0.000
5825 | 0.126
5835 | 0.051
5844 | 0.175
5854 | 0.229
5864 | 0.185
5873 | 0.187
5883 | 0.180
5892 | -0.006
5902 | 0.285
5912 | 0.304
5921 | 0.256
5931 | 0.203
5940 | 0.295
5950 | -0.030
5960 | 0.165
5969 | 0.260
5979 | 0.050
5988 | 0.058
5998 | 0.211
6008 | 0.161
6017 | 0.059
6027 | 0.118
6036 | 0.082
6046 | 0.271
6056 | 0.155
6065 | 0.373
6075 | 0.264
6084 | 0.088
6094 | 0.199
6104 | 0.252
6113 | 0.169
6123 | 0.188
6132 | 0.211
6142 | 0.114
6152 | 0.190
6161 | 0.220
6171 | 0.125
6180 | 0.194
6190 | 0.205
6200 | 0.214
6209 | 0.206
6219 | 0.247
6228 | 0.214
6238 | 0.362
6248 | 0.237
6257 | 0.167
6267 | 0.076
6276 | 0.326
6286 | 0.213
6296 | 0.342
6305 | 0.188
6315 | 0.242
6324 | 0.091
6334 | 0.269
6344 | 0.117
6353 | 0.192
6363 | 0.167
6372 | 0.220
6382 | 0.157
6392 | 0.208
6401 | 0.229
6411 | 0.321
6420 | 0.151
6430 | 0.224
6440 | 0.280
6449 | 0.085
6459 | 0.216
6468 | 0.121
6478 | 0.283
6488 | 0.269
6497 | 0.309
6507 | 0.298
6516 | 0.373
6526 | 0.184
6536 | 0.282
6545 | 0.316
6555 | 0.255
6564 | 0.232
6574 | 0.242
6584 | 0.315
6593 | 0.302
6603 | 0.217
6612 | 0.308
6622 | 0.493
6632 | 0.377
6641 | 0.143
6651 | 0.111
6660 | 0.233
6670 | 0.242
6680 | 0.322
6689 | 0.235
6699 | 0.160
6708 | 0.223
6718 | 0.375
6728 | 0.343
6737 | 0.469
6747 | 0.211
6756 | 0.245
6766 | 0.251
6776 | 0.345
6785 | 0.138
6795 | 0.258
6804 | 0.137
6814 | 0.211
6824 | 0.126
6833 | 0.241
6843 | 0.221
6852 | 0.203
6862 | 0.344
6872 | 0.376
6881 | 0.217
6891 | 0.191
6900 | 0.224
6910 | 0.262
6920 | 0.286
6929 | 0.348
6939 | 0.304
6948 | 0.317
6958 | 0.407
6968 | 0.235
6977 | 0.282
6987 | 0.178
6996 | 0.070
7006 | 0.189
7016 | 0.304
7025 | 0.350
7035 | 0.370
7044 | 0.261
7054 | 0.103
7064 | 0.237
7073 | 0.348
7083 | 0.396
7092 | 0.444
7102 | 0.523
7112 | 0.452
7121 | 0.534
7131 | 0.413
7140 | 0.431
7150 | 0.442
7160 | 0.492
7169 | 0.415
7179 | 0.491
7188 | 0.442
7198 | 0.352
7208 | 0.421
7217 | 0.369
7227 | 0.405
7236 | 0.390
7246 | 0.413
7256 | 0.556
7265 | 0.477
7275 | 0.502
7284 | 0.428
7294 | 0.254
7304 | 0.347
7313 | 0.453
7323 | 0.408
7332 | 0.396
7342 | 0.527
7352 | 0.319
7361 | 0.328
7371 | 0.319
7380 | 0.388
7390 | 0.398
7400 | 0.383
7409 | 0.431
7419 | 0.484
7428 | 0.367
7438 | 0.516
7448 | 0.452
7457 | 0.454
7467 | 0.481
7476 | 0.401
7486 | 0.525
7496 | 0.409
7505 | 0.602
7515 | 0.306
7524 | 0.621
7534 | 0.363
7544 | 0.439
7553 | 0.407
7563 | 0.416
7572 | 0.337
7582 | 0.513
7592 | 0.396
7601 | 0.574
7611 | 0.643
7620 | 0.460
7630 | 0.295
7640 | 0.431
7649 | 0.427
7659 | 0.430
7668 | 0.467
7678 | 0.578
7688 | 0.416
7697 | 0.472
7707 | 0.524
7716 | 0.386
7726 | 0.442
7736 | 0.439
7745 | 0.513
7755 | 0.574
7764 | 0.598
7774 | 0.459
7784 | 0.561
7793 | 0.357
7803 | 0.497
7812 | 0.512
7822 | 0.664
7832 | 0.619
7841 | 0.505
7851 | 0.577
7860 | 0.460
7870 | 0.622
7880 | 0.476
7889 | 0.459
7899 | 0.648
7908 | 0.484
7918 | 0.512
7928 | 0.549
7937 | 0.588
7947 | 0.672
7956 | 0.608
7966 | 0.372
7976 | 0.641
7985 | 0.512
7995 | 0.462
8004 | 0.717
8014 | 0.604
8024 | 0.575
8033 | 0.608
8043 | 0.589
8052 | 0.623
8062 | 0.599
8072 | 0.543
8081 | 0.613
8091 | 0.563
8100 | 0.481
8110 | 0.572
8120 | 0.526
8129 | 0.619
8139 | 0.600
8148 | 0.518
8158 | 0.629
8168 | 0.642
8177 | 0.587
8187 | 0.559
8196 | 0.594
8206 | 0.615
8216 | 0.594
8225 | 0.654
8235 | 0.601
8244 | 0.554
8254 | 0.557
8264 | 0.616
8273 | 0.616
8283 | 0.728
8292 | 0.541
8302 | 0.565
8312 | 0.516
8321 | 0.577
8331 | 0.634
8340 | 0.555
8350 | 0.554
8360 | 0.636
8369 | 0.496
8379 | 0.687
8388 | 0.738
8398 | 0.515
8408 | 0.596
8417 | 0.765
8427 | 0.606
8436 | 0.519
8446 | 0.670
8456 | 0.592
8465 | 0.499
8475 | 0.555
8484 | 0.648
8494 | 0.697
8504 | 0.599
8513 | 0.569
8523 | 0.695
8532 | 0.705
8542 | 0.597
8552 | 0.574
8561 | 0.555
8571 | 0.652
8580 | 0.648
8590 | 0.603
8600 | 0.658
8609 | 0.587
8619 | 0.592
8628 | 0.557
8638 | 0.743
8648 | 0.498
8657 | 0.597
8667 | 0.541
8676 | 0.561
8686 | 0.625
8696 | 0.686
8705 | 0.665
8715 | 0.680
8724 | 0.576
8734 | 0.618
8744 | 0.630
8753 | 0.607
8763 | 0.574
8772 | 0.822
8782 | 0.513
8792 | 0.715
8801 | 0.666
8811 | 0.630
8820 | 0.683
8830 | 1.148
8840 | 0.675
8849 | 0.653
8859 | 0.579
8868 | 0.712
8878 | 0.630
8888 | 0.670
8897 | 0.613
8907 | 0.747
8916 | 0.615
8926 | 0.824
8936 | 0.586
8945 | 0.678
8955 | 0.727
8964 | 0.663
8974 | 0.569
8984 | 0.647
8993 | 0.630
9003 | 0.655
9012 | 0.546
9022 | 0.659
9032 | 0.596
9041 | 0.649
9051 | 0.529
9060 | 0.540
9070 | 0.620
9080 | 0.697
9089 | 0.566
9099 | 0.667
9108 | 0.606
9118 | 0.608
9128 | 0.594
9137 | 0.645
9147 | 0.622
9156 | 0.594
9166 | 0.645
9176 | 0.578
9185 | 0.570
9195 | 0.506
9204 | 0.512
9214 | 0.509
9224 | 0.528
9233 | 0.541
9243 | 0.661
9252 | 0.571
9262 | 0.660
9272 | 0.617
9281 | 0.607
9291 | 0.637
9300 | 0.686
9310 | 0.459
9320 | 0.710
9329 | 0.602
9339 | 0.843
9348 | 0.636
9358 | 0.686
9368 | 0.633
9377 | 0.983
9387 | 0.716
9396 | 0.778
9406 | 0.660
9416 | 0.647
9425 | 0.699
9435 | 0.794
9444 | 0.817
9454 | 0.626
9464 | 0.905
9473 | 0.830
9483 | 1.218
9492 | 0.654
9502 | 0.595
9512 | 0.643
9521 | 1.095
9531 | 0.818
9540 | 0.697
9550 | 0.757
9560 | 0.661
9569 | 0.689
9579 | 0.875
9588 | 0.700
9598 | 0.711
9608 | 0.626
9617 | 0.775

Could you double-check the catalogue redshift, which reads 0.777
